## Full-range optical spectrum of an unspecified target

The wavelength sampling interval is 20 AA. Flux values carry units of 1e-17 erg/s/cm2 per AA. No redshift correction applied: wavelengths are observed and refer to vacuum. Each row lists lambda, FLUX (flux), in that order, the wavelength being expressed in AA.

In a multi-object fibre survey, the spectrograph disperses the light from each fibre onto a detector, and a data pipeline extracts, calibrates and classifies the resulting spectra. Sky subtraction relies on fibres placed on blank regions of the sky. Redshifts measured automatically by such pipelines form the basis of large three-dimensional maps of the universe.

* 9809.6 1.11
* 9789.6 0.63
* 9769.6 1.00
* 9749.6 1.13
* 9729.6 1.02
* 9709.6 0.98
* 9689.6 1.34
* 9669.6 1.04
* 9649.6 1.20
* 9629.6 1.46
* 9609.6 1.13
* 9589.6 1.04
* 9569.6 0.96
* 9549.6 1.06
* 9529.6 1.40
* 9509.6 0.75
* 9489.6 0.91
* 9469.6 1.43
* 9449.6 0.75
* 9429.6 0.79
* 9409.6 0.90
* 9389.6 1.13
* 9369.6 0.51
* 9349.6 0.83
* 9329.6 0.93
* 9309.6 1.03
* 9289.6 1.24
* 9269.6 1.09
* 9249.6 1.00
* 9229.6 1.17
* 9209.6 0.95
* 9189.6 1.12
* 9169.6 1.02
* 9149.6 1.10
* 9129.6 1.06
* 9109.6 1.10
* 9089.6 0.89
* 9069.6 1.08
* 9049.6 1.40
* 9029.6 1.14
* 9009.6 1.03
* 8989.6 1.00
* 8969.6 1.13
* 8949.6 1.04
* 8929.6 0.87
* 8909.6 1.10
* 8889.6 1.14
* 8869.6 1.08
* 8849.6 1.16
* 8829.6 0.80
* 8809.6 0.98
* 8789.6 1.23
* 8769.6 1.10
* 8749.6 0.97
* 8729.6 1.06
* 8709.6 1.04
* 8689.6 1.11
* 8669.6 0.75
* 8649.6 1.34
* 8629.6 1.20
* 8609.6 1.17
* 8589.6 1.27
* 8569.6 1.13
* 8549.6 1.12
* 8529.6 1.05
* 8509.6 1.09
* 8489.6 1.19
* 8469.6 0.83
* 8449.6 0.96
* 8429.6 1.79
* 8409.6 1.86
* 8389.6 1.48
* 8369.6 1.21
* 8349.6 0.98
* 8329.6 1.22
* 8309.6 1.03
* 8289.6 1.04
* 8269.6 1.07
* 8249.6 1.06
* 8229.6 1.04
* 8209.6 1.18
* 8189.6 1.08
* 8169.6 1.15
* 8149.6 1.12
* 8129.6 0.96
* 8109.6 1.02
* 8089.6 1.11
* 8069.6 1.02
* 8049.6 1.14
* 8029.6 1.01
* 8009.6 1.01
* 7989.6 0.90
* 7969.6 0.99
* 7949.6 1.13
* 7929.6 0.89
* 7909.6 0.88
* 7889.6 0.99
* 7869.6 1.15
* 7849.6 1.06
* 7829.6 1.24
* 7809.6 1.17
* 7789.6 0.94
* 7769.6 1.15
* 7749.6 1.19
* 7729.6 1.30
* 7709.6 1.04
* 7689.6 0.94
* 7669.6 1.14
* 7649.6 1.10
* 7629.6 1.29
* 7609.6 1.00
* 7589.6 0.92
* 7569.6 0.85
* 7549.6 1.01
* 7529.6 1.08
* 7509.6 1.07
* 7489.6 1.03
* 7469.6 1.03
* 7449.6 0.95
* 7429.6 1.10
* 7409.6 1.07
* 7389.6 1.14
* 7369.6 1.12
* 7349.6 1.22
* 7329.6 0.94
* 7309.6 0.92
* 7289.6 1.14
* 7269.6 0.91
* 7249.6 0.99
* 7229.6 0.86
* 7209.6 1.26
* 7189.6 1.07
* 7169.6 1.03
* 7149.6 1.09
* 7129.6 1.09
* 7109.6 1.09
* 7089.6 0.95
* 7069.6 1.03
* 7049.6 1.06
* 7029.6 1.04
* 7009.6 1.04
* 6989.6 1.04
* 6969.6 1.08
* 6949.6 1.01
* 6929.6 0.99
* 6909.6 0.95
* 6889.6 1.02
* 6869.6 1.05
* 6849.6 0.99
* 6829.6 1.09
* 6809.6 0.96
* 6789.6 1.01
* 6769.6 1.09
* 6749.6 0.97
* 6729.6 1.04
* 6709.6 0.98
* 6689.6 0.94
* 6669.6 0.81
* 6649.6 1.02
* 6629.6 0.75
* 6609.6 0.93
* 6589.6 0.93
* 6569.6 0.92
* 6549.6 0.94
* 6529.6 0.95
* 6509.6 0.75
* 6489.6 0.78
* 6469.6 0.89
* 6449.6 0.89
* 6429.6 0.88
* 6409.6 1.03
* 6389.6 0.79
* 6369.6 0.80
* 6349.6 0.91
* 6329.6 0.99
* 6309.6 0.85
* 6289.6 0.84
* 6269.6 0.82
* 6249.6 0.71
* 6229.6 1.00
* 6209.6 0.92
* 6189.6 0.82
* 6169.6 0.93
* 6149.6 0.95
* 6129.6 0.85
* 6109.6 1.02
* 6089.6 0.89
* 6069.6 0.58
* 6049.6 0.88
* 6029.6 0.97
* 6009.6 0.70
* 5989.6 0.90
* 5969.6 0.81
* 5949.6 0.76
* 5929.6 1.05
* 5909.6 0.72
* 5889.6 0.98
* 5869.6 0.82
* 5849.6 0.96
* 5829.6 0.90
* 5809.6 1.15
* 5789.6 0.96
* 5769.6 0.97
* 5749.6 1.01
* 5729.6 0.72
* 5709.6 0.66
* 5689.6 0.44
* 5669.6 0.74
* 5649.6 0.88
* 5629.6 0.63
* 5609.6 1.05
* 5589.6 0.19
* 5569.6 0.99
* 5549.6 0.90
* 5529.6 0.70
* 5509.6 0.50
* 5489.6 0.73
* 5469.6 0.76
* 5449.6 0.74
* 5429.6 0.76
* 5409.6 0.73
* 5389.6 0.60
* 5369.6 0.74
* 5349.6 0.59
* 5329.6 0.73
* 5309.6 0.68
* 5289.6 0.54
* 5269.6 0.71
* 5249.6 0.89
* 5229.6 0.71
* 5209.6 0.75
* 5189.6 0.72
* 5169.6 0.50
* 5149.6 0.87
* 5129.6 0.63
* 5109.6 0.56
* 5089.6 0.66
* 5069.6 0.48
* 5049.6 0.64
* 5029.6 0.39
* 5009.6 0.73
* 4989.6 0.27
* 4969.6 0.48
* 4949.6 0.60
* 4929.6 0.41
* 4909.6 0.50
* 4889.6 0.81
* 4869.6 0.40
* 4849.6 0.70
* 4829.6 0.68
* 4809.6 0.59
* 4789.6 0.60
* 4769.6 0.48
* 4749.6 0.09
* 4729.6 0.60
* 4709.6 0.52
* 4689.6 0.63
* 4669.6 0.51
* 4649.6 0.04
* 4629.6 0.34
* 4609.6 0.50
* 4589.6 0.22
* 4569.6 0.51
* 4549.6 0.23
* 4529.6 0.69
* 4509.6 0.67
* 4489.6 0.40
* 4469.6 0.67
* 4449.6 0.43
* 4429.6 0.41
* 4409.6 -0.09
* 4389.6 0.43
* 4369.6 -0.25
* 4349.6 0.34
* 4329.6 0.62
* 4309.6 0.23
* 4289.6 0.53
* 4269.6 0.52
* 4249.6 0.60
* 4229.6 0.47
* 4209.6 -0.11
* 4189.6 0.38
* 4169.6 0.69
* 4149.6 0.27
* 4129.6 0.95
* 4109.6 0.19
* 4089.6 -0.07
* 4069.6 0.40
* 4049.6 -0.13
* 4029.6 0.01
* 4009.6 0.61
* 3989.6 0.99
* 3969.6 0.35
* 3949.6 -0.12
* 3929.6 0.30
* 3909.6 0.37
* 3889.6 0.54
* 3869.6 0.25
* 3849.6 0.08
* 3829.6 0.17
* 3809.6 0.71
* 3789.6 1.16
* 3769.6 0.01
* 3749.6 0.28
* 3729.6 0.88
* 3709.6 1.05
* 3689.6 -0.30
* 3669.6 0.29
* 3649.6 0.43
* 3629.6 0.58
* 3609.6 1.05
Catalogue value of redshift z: 0.280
